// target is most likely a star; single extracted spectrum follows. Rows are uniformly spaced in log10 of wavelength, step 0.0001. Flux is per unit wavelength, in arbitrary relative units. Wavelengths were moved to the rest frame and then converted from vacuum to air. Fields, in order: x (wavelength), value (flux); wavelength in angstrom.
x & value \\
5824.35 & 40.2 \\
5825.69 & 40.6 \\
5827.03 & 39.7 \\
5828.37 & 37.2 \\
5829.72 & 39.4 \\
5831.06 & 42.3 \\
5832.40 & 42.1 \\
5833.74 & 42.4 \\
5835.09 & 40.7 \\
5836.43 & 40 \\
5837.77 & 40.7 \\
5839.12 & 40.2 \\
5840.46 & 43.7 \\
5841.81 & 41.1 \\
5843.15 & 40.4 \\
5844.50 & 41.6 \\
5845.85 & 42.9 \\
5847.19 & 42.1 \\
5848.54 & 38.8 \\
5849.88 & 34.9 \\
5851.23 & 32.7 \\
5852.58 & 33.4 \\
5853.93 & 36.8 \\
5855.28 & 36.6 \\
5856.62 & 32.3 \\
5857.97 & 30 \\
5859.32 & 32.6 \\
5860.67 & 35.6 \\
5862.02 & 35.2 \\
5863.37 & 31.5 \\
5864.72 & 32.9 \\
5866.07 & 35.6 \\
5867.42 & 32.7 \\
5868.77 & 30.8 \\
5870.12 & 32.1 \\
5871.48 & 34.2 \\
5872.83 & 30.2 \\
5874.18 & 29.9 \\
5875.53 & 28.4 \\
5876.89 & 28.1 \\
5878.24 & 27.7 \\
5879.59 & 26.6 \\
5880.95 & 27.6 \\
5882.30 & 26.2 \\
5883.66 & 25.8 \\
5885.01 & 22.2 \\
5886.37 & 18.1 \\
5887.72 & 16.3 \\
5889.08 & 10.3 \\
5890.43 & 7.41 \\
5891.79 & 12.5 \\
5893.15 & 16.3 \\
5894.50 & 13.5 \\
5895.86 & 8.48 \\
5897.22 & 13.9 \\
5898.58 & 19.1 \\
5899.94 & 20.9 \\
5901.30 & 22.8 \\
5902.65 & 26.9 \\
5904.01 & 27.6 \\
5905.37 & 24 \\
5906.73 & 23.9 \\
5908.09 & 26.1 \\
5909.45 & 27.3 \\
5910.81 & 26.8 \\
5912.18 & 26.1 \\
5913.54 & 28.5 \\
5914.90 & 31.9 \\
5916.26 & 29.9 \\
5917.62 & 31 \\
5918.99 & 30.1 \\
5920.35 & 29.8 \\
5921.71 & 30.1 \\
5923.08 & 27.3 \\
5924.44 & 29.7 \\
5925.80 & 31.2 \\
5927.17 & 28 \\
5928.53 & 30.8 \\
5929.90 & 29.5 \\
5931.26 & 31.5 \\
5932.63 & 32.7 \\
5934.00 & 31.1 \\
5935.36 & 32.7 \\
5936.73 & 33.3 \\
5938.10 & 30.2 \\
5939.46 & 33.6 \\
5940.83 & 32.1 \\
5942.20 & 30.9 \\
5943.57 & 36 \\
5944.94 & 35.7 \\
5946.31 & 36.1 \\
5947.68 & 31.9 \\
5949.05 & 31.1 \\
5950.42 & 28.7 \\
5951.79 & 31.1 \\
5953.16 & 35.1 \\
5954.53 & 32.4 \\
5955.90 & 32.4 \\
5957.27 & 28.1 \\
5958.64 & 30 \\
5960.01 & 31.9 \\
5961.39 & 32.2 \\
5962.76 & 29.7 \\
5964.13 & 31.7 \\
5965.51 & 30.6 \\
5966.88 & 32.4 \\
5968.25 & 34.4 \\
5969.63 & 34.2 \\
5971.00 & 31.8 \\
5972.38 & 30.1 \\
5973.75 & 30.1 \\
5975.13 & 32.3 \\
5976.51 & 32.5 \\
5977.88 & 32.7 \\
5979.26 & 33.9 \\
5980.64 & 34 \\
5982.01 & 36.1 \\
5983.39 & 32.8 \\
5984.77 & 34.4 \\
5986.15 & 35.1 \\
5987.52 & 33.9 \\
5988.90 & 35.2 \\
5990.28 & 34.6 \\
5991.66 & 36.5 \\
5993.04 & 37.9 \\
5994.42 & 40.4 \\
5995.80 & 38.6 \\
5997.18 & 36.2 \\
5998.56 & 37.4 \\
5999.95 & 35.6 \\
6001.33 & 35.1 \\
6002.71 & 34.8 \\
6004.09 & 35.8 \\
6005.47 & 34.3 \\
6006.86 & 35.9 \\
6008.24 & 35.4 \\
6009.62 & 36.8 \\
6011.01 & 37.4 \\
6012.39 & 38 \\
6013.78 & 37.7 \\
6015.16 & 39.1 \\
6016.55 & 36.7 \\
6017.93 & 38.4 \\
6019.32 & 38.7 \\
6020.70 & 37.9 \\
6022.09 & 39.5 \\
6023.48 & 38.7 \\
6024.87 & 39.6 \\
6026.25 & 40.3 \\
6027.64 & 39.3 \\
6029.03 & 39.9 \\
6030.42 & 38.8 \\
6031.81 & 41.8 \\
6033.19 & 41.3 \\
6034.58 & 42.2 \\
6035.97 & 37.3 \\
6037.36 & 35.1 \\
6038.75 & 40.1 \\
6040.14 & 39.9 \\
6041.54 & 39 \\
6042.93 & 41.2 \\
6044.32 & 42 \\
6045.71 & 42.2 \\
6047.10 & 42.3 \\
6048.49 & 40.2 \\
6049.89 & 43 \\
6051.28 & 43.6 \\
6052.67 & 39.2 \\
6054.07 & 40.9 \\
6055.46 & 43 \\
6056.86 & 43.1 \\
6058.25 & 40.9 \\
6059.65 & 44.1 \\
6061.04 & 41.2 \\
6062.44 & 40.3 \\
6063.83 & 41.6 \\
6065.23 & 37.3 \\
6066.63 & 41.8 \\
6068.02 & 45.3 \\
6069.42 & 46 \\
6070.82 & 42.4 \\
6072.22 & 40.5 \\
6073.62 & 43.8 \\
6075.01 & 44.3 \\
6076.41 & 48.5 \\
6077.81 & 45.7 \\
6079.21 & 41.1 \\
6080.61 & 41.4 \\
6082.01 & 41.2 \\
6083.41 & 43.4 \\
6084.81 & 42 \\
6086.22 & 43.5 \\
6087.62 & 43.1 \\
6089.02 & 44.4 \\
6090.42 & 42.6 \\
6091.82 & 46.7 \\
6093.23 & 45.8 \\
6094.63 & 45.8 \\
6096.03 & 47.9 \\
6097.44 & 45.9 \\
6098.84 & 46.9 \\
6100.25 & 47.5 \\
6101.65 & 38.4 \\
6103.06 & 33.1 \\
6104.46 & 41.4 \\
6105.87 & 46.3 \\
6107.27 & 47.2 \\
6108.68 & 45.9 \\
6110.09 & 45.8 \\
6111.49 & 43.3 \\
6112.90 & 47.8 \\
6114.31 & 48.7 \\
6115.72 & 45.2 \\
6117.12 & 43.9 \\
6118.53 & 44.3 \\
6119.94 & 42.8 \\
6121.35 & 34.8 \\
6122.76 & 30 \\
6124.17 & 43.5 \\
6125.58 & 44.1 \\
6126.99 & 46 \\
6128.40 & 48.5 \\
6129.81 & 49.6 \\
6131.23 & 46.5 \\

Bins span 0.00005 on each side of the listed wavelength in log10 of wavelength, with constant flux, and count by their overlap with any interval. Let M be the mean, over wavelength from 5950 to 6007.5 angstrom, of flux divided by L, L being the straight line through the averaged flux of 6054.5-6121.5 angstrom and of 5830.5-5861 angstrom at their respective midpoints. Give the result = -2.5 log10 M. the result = 0.22 mag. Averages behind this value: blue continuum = 38.4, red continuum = 43.6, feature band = 33.7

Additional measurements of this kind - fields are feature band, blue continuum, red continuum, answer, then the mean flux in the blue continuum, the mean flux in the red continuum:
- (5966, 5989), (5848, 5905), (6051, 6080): 0.06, 26.5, 42.6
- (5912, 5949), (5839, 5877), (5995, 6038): 0.17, 35.1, 37.9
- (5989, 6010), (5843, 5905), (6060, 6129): 0.01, 27.7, 43.4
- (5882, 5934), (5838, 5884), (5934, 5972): 0.34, 34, 32.2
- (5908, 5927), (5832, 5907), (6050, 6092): 0.13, 29.6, 42.7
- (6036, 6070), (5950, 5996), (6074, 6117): -0.02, 33.1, 44.4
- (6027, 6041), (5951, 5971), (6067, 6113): -0.02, 31.9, 44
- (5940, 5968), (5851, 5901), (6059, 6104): 0.01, 26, 43.2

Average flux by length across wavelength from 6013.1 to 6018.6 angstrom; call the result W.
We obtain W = 38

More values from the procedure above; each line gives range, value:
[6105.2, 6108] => 46.8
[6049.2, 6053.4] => 41.9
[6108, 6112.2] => 45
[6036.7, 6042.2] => 38.5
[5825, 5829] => 39.2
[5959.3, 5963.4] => 31.3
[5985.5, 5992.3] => 35.1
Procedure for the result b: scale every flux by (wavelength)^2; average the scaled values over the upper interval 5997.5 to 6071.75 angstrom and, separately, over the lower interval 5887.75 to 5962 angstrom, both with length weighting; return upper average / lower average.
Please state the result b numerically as 1.50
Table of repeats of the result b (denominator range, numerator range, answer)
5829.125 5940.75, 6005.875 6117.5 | 1.48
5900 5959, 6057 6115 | 1.53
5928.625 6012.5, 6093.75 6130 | 1.37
